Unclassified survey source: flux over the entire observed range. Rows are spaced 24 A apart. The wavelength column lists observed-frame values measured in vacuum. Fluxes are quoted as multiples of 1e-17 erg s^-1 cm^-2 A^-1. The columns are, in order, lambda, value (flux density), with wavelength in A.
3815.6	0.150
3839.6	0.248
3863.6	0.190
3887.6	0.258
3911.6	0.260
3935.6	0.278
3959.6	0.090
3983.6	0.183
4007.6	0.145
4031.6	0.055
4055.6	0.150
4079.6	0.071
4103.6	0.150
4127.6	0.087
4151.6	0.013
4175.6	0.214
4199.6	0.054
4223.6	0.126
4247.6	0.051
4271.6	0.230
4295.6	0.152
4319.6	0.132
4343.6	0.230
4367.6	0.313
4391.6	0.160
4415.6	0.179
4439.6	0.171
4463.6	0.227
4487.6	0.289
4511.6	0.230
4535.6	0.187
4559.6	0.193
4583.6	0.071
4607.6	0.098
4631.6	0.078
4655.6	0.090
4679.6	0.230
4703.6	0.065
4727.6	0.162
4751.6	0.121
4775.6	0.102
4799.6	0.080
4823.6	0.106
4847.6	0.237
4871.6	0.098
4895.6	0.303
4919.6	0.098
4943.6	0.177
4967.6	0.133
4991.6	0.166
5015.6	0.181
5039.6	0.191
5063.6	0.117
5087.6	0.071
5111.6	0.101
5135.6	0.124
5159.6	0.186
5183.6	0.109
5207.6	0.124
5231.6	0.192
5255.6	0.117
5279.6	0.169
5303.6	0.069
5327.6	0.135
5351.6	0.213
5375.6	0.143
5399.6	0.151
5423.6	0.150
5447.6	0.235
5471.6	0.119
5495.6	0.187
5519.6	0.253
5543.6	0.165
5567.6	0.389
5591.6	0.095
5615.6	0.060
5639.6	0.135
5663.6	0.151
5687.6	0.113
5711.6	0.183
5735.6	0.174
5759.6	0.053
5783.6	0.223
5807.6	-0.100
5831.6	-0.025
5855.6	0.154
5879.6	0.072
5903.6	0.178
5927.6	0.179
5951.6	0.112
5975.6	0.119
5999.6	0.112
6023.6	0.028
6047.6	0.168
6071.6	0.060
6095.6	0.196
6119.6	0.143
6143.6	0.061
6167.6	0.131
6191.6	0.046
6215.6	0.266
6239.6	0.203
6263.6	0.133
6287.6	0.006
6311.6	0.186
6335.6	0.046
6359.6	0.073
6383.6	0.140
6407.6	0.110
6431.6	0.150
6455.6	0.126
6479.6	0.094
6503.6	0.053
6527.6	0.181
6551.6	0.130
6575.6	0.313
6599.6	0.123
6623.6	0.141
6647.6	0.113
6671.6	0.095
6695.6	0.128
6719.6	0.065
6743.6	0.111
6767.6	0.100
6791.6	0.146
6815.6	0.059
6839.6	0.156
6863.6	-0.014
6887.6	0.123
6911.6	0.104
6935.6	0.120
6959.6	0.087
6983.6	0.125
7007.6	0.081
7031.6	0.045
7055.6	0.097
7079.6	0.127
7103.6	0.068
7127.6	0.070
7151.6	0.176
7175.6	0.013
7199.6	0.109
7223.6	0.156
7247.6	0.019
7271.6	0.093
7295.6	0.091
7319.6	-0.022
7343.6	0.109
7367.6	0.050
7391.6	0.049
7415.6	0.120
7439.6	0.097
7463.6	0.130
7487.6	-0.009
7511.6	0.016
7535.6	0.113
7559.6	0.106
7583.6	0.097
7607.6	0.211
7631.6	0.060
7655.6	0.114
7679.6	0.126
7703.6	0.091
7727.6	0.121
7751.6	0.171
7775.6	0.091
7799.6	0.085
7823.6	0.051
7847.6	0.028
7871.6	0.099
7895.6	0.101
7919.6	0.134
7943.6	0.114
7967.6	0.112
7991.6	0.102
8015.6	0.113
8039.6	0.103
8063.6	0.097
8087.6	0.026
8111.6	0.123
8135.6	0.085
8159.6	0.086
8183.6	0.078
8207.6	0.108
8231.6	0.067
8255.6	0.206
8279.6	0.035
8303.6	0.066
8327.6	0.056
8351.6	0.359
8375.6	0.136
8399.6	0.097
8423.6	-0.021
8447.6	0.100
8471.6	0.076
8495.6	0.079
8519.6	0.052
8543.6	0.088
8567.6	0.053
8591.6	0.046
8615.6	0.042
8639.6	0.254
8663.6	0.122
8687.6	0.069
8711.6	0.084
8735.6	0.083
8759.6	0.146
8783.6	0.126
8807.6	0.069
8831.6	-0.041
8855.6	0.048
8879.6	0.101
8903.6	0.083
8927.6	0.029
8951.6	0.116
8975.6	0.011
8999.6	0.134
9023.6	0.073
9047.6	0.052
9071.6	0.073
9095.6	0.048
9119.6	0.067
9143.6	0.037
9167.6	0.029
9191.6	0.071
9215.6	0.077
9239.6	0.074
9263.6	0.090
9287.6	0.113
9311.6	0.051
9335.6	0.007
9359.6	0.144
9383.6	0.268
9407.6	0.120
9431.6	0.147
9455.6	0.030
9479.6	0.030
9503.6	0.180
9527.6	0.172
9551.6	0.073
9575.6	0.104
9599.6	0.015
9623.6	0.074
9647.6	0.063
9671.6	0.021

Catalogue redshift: 0.666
